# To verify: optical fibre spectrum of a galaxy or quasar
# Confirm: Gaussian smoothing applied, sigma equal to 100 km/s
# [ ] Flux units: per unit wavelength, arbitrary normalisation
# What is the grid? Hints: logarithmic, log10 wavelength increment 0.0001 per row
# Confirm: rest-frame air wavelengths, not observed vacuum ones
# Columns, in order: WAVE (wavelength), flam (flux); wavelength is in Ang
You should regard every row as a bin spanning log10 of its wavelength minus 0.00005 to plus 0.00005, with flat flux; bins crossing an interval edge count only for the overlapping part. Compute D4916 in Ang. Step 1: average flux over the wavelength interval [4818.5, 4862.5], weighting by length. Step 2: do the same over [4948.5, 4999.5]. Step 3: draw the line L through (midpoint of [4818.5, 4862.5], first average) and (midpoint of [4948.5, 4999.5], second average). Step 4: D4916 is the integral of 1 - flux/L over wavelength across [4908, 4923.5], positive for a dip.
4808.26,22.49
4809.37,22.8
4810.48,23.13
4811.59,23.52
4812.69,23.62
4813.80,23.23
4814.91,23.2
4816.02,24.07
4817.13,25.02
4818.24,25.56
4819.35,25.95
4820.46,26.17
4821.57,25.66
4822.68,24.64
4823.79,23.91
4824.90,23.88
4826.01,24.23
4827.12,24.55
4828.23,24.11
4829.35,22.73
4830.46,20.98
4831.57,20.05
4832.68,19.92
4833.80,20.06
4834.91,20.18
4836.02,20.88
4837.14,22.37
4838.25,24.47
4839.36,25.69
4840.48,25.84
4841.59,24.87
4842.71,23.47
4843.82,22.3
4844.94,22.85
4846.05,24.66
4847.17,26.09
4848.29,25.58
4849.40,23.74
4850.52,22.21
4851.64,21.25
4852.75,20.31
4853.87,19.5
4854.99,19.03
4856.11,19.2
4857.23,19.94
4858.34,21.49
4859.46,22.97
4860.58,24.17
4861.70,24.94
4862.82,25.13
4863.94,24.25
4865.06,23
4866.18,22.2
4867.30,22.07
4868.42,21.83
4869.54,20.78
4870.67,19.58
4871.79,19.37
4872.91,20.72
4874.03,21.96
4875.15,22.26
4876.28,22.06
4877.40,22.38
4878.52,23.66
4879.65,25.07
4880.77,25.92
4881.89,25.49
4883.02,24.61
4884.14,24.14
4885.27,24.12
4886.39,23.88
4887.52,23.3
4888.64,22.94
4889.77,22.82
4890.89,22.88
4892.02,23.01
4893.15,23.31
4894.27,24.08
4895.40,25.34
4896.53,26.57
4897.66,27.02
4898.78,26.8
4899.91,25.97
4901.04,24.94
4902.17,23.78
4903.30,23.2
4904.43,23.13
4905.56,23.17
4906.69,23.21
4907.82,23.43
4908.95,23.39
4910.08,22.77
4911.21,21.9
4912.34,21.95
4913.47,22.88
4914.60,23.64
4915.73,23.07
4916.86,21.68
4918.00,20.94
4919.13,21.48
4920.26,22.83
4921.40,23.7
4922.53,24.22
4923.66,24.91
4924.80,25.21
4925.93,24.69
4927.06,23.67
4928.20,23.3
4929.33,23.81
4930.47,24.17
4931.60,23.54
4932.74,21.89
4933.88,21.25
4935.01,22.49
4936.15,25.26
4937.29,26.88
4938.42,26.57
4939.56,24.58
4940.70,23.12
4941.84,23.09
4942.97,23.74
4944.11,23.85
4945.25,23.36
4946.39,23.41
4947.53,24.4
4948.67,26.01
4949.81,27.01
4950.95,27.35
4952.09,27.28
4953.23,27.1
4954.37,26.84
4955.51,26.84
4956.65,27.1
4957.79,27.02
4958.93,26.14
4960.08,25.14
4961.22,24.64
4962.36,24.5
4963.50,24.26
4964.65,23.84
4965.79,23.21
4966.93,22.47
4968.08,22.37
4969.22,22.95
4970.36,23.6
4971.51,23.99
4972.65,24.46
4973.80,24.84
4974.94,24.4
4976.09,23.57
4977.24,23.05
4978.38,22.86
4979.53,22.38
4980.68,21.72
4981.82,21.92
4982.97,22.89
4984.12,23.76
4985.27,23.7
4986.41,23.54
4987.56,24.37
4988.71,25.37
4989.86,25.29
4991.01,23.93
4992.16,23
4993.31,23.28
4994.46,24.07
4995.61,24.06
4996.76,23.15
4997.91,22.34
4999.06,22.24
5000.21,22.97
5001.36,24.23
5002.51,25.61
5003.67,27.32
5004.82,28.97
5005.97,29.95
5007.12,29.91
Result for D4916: 0.6 Ang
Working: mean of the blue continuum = 23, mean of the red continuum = 24.3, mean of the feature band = 22.7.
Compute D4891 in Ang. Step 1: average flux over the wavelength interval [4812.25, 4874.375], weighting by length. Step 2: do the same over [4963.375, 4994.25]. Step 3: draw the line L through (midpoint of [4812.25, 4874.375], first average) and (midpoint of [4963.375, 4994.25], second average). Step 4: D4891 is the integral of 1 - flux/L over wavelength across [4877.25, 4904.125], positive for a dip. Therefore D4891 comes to -1.5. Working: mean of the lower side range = 22.9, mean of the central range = 24.4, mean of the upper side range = 23.5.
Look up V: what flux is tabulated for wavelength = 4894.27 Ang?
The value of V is 24.08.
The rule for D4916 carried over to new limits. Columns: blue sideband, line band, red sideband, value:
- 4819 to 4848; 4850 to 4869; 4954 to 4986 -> 1.3 Ang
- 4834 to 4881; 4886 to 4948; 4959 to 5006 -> -1.3 Ang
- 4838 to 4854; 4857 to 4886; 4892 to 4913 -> 1.1 Ang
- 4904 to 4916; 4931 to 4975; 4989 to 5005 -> -2.0 Ang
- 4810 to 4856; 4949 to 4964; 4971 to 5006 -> -1.5 Ang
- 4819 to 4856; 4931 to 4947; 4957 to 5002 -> -0.2 Ang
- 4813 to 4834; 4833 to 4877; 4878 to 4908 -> 2.8 Ang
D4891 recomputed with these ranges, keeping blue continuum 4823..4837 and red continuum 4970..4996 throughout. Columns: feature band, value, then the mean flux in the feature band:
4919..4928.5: -0.3 Ang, 23.9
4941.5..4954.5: -1.1 Ang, 25.3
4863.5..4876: 0.5 Ang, 21.6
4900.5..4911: -0.2 Ang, 23.4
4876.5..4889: -0.8 Ang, 24.1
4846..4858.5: 0.3 Ang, 21.8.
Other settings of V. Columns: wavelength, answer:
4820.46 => 26.17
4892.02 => 23.01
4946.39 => 23.41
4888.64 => 22.94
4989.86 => 25.29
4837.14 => 22.37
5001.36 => 24.23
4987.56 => 24.37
